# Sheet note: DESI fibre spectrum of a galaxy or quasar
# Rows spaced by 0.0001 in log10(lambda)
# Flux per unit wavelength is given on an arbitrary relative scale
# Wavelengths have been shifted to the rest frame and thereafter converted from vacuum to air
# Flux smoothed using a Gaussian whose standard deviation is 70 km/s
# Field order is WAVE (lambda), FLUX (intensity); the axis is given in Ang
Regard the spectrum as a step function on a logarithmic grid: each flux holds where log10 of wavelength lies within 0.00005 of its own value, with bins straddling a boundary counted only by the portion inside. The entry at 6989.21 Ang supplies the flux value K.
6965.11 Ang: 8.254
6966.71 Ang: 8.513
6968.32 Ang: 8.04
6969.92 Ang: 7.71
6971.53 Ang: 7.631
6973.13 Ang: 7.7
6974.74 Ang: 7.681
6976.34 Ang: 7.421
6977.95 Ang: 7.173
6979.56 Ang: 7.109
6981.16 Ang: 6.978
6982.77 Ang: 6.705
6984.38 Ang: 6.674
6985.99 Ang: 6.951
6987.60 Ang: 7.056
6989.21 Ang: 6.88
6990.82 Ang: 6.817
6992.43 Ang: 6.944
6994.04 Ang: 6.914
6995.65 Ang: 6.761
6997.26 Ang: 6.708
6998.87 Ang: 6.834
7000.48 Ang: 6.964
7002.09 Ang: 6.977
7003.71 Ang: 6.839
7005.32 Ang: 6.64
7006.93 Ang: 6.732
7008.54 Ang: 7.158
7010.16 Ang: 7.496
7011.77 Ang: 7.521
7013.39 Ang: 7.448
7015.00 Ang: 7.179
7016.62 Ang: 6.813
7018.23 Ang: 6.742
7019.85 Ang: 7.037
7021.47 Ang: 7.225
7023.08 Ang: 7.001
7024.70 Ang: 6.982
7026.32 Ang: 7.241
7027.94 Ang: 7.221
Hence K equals 6.88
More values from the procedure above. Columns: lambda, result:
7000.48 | 6.964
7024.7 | 6.982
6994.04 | 6.914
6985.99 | 6.951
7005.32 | 6.64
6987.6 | 7.056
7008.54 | 7.158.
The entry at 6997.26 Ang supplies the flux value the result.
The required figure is 6.708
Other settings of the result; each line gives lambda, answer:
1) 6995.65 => 6.761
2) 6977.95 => 7.173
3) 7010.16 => 7.496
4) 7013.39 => 7.448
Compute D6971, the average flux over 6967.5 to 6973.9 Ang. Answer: 7.77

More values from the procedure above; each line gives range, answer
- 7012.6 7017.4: 7.15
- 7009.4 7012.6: 7.51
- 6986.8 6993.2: 6.92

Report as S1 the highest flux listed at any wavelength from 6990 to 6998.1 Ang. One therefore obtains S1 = 6.944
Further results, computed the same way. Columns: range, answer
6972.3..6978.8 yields 7.7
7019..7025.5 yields 7.225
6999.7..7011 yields 7.496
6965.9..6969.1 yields 8.513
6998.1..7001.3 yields 6.964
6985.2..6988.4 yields 7.056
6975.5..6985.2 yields 7.421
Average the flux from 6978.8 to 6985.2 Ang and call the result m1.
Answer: 6.87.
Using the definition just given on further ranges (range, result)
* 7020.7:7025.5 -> 7.07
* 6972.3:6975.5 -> 7.69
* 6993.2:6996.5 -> 6.84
